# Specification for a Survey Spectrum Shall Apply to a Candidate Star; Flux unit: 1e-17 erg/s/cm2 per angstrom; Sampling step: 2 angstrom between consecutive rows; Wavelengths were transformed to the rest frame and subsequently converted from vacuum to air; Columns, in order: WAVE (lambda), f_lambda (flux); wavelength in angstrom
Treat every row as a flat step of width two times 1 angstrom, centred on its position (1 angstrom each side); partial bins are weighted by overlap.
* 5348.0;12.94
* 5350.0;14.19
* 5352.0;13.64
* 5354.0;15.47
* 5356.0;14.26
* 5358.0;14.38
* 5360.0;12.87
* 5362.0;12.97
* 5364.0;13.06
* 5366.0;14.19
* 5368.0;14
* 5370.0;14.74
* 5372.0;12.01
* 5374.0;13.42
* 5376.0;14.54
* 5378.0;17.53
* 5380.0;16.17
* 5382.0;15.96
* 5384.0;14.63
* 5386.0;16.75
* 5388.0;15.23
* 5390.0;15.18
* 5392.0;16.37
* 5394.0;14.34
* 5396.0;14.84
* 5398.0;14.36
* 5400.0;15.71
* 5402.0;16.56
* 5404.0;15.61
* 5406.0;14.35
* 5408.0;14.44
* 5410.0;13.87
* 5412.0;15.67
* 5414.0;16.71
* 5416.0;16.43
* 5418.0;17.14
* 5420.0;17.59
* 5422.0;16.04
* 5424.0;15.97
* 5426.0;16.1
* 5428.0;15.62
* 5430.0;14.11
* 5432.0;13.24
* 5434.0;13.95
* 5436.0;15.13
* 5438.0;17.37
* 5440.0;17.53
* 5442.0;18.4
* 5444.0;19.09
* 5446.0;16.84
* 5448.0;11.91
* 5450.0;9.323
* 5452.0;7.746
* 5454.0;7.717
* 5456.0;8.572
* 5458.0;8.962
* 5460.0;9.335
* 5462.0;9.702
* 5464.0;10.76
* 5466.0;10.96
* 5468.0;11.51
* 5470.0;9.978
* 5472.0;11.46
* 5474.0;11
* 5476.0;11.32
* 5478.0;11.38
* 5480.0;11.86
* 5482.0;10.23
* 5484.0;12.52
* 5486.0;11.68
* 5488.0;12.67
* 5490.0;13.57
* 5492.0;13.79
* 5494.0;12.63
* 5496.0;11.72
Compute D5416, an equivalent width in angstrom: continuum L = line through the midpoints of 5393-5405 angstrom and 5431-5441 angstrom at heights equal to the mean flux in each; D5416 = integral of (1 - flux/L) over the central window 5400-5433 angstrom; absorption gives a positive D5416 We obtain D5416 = -0.6 angstrom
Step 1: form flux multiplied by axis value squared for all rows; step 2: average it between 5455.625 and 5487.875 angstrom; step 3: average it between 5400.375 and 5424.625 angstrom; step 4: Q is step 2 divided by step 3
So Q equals 0.70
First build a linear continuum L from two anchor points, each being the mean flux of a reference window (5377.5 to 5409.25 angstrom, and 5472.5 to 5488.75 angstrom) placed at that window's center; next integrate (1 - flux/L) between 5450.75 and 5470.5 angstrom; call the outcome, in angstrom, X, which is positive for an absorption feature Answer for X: 4.6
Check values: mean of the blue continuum 15.5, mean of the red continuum 11.6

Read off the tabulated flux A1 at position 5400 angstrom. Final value 15.71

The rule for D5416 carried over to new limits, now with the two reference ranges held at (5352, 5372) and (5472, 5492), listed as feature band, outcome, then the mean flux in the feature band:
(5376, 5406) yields -4.9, 15.6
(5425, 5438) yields -2.2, 14.9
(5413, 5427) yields -4.0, 16.6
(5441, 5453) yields -1.3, 13.9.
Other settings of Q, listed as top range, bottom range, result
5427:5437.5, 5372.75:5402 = 0.96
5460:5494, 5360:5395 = 0.81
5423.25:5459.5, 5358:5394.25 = 0.95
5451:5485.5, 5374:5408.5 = 0.69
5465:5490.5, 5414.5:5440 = 0.74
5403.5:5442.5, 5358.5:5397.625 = 1.09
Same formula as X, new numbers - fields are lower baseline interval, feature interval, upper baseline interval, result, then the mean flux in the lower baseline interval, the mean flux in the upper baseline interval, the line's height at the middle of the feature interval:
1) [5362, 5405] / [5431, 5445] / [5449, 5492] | -4.7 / 15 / 10.7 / 12.3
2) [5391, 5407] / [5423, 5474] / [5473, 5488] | 1.0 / 15.3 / 11.5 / 13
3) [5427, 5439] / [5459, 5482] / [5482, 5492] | 4.2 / 14.9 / 12.5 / 13.2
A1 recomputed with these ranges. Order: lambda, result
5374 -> 13.42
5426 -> 16.1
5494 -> 12.63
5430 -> 14.11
